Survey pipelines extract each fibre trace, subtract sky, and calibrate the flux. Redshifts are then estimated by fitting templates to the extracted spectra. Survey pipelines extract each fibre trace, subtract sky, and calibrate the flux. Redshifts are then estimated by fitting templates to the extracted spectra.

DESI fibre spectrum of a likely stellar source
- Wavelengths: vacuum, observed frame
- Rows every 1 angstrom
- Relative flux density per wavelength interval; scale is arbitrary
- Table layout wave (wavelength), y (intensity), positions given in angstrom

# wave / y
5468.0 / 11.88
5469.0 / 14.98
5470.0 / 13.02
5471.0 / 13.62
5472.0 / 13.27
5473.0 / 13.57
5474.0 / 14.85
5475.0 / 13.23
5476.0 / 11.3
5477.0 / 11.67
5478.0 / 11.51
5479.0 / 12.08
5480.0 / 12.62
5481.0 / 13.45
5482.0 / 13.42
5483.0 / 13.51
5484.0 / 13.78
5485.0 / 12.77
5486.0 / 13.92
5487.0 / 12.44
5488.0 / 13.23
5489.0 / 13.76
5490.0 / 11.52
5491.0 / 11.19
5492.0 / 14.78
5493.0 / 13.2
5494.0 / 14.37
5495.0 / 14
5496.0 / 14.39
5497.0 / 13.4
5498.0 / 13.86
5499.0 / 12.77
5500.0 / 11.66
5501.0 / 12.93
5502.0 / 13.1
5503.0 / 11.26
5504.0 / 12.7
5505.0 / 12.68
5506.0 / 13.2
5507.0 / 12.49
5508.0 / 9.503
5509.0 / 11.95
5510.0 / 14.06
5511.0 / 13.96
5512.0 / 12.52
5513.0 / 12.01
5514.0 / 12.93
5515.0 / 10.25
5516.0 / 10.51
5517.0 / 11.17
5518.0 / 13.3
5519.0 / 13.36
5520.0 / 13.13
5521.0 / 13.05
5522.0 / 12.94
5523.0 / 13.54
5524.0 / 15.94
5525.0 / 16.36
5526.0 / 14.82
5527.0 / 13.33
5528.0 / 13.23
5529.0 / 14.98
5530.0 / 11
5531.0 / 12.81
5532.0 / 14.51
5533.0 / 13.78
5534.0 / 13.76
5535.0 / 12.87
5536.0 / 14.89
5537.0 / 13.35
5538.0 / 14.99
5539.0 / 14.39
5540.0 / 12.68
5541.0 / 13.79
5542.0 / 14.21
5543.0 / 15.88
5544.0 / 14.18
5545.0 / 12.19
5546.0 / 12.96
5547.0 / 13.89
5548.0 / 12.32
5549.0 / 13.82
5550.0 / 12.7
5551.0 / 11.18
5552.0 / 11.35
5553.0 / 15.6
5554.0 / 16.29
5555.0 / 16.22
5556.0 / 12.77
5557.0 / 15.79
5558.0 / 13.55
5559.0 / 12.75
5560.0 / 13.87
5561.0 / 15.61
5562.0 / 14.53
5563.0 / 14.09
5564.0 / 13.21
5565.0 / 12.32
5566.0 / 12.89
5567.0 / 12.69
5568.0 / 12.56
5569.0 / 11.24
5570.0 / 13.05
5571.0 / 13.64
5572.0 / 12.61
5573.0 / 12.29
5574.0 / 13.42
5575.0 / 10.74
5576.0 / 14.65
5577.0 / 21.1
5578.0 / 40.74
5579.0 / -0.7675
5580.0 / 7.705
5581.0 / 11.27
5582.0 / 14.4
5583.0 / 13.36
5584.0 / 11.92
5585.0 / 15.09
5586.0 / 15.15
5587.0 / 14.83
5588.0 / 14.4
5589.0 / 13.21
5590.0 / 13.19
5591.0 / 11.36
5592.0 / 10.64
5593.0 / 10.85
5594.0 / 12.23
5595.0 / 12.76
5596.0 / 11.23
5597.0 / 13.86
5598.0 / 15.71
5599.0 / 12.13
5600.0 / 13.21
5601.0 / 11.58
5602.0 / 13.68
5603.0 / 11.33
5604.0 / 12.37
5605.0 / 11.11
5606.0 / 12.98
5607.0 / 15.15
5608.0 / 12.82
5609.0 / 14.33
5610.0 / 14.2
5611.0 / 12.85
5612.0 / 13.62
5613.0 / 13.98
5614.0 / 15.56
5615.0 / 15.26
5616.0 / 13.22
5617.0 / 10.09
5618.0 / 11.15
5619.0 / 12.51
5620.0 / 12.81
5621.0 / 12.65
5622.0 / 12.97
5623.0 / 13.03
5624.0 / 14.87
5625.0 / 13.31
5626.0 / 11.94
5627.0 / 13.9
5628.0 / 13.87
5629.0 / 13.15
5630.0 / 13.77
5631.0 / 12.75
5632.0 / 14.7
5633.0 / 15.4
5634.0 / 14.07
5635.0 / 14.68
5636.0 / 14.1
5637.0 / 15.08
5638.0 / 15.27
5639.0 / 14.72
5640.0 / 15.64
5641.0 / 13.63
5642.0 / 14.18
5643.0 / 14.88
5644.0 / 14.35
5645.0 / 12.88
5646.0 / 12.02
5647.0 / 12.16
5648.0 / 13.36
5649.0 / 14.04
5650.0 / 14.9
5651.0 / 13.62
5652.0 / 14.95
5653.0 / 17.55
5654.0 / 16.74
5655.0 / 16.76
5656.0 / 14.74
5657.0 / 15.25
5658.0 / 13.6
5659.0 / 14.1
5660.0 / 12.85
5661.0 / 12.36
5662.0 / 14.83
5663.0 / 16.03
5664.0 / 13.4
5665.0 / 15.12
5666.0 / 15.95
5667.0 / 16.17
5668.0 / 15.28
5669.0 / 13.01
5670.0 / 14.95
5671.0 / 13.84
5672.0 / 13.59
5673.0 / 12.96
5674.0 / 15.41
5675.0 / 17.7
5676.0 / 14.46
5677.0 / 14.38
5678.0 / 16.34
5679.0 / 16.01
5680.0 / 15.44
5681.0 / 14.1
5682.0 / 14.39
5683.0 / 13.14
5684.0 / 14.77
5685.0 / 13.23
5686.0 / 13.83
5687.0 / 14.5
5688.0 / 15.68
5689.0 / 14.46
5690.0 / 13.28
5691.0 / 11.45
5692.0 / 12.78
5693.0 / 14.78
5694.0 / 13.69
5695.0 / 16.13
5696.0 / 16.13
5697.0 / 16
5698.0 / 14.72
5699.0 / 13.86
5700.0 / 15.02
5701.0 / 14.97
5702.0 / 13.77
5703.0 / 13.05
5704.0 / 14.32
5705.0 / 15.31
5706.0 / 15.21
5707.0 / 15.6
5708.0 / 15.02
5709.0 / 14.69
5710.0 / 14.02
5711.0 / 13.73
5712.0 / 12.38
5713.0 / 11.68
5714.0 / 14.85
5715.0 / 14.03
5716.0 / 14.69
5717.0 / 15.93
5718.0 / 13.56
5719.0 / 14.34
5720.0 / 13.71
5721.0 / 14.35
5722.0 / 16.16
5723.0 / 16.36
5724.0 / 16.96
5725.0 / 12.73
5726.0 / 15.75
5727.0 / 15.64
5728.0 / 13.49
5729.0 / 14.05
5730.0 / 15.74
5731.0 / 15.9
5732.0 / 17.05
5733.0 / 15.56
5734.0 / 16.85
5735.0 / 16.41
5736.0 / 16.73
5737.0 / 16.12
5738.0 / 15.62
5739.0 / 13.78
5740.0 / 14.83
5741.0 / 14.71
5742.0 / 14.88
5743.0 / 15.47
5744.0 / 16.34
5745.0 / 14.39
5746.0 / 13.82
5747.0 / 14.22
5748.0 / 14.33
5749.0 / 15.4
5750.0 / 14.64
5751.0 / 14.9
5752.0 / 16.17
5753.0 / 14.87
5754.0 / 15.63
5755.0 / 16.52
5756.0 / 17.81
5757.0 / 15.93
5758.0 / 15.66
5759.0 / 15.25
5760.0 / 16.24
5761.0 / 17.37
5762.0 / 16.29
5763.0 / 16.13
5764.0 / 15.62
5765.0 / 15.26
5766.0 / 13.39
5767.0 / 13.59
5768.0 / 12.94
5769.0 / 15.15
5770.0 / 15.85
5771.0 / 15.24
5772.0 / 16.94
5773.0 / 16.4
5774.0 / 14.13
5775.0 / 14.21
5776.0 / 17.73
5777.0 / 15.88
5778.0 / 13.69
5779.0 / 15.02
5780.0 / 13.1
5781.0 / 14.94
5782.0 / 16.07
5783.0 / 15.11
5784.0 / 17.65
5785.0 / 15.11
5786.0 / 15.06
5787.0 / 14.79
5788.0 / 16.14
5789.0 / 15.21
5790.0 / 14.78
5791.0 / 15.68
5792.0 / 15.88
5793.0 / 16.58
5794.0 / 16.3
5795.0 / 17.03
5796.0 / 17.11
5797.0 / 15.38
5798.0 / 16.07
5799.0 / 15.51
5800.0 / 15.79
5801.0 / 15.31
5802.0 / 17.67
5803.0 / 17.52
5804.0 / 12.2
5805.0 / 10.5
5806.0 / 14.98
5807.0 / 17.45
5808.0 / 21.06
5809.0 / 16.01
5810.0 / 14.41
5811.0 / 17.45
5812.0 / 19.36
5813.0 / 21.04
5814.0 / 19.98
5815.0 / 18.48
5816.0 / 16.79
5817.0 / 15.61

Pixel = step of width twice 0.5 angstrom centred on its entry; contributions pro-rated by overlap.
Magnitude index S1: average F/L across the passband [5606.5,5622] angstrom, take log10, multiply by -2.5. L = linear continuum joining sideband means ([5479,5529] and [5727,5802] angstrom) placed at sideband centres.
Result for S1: 0.06 mag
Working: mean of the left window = 13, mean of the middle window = 13.3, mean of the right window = 15.5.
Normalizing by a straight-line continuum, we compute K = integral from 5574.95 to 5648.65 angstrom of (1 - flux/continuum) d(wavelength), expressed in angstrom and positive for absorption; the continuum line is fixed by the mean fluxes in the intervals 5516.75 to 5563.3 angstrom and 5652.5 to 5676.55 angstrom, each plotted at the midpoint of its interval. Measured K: 4.27 angstrom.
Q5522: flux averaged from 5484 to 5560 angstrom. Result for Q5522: 13.3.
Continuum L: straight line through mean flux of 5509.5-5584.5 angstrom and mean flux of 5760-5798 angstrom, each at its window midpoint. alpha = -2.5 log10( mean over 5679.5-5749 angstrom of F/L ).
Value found 0.019 mag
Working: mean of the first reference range 13.6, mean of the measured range 14.7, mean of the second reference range 15.5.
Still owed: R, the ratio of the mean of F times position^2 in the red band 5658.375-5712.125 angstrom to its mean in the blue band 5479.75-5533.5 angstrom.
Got 1.18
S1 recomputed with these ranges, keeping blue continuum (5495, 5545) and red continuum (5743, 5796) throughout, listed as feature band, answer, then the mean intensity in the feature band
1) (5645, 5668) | -0.01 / 14.5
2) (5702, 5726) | 0.04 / 14.5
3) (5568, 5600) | 0.03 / 13.5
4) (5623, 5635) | 0.03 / 13.8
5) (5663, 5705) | 0.01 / 14.6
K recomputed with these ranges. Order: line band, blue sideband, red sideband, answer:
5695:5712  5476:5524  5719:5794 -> 0.2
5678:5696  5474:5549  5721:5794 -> 0.5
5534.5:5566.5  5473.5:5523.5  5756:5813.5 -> -1.1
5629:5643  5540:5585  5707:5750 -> -0.2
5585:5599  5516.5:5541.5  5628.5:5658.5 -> 1.0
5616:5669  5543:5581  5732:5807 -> 1.3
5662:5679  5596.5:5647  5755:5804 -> -0.9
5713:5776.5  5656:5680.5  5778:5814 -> 0.8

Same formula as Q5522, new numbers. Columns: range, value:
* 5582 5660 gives 13.6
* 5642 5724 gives 14.5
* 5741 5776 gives 15.3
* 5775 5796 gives 15.6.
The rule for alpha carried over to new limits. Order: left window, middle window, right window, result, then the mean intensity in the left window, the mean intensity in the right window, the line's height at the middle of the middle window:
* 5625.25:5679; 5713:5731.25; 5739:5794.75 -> 0.015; 14.5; 15.4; 15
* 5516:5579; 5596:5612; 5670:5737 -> 0.090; 14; 14.7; 14.2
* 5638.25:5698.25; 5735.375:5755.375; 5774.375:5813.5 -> 0.015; 14.5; 15.9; 15.4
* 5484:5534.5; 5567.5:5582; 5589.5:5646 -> -0.053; 13.1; 13.3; 13.2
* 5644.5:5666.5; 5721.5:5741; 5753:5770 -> -0.023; 14.4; 15.5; 15.2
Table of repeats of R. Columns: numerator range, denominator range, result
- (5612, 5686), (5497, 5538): 1.14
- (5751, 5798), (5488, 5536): 1.31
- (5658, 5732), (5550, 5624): 1.13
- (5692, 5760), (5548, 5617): 1.17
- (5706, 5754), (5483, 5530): 1.24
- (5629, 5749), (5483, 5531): 1.20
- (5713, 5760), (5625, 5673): 1.10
